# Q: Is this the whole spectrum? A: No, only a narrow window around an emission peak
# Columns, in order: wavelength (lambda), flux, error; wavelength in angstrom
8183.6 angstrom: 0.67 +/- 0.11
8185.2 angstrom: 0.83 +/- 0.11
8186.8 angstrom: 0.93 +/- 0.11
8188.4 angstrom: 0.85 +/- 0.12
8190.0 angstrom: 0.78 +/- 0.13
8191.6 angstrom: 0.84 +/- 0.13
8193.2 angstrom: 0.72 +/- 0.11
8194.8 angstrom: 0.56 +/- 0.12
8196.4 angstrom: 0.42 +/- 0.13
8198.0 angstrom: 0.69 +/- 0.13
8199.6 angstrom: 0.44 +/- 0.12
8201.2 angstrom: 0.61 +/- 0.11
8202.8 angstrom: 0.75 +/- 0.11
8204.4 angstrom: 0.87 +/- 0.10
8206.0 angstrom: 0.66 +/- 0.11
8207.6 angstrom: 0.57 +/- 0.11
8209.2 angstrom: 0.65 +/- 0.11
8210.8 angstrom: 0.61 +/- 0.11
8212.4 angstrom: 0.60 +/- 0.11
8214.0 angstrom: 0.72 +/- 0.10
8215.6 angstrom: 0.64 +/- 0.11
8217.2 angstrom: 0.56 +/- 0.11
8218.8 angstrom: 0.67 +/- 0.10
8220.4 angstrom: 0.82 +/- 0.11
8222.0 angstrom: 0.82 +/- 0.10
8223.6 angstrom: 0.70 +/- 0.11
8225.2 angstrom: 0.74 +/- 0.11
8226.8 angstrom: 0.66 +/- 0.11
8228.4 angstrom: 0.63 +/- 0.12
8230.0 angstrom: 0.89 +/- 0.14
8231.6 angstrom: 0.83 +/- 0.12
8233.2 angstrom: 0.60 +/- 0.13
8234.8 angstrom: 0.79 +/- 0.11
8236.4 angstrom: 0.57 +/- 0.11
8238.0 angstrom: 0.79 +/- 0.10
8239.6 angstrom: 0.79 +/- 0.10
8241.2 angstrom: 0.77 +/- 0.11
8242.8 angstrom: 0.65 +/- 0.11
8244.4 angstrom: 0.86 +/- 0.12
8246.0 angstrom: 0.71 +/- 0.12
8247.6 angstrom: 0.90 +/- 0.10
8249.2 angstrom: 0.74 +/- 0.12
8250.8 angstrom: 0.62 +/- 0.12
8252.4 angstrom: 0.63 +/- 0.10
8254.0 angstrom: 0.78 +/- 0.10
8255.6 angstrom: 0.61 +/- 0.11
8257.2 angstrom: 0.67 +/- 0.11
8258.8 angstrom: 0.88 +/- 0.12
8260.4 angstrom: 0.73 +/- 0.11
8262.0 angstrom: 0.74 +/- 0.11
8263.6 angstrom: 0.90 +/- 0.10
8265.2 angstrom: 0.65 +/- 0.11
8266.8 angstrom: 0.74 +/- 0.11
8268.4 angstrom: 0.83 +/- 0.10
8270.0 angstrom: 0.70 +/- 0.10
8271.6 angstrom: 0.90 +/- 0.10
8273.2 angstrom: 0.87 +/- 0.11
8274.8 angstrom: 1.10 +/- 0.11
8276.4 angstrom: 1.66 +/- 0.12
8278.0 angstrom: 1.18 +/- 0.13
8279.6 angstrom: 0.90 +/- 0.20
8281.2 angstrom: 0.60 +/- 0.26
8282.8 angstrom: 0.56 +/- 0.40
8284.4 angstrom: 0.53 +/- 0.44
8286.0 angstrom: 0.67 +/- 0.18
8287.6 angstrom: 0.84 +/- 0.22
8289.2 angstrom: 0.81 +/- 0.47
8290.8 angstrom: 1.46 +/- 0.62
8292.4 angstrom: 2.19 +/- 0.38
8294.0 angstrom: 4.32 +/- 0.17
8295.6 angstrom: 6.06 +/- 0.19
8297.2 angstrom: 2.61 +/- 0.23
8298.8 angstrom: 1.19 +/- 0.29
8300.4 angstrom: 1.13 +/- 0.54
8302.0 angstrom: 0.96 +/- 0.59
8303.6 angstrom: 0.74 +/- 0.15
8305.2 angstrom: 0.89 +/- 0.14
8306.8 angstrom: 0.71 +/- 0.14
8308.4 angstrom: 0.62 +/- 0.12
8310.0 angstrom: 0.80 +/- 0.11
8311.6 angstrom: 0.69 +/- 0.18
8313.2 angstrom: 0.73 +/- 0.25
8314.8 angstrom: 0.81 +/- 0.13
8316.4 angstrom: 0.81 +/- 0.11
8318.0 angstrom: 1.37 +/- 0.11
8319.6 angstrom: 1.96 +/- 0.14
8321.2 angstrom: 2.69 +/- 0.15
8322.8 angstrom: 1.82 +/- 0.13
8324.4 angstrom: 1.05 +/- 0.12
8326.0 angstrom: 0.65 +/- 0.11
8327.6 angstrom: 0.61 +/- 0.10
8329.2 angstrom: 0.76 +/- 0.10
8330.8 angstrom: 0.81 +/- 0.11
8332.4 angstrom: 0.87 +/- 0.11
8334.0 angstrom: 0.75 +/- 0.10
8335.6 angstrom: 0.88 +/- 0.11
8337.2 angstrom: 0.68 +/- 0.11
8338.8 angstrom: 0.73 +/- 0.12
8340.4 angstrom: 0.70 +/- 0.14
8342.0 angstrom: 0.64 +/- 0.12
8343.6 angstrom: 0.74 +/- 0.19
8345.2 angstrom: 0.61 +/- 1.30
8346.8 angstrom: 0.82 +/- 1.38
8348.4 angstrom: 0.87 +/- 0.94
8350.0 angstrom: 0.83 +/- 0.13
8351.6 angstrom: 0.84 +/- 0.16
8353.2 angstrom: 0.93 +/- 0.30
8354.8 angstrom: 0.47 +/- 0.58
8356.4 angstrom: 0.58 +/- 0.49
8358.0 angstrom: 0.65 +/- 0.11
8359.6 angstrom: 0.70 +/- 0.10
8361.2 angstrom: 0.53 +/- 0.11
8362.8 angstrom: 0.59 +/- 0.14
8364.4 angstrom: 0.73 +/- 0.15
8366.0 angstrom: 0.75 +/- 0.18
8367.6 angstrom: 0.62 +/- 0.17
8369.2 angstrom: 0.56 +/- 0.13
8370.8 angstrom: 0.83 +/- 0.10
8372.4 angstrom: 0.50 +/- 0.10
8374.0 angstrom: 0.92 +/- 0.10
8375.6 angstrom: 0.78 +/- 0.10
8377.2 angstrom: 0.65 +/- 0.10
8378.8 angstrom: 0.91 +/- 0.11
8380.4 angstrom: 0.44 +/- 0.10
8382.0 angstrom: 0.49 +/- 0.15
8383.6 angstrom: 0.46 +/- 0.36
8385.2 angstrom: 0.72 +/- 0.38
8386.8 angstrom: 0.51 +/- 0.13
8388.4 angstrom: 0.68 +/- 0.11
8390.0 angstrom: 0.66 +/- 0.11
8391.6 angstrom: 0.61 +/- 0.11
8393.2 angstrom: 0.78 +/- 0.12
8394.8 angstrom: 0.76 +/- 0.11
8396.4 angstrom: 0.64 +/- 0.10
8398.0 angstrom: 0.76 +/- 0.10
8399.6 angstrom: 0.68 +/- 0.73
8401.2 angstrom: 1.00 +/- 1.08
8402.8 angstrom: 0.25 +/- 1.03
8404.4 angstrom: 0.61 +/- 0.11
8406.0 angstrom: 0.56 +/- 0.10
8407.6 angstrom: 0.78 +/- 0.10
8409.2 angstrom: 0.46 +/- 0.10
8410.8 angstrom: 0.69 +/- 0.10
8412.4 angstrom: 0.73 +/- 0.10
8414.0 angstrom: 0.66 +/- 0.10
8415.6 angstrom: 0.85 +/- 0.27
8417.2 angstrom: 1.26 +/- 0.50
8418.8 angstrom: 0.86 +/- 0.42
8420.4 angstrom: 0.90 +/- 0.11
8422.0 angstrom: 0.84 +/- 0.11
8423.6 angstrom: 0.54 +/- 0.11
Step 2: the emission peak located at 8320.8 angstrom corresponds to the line [N II] 6583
